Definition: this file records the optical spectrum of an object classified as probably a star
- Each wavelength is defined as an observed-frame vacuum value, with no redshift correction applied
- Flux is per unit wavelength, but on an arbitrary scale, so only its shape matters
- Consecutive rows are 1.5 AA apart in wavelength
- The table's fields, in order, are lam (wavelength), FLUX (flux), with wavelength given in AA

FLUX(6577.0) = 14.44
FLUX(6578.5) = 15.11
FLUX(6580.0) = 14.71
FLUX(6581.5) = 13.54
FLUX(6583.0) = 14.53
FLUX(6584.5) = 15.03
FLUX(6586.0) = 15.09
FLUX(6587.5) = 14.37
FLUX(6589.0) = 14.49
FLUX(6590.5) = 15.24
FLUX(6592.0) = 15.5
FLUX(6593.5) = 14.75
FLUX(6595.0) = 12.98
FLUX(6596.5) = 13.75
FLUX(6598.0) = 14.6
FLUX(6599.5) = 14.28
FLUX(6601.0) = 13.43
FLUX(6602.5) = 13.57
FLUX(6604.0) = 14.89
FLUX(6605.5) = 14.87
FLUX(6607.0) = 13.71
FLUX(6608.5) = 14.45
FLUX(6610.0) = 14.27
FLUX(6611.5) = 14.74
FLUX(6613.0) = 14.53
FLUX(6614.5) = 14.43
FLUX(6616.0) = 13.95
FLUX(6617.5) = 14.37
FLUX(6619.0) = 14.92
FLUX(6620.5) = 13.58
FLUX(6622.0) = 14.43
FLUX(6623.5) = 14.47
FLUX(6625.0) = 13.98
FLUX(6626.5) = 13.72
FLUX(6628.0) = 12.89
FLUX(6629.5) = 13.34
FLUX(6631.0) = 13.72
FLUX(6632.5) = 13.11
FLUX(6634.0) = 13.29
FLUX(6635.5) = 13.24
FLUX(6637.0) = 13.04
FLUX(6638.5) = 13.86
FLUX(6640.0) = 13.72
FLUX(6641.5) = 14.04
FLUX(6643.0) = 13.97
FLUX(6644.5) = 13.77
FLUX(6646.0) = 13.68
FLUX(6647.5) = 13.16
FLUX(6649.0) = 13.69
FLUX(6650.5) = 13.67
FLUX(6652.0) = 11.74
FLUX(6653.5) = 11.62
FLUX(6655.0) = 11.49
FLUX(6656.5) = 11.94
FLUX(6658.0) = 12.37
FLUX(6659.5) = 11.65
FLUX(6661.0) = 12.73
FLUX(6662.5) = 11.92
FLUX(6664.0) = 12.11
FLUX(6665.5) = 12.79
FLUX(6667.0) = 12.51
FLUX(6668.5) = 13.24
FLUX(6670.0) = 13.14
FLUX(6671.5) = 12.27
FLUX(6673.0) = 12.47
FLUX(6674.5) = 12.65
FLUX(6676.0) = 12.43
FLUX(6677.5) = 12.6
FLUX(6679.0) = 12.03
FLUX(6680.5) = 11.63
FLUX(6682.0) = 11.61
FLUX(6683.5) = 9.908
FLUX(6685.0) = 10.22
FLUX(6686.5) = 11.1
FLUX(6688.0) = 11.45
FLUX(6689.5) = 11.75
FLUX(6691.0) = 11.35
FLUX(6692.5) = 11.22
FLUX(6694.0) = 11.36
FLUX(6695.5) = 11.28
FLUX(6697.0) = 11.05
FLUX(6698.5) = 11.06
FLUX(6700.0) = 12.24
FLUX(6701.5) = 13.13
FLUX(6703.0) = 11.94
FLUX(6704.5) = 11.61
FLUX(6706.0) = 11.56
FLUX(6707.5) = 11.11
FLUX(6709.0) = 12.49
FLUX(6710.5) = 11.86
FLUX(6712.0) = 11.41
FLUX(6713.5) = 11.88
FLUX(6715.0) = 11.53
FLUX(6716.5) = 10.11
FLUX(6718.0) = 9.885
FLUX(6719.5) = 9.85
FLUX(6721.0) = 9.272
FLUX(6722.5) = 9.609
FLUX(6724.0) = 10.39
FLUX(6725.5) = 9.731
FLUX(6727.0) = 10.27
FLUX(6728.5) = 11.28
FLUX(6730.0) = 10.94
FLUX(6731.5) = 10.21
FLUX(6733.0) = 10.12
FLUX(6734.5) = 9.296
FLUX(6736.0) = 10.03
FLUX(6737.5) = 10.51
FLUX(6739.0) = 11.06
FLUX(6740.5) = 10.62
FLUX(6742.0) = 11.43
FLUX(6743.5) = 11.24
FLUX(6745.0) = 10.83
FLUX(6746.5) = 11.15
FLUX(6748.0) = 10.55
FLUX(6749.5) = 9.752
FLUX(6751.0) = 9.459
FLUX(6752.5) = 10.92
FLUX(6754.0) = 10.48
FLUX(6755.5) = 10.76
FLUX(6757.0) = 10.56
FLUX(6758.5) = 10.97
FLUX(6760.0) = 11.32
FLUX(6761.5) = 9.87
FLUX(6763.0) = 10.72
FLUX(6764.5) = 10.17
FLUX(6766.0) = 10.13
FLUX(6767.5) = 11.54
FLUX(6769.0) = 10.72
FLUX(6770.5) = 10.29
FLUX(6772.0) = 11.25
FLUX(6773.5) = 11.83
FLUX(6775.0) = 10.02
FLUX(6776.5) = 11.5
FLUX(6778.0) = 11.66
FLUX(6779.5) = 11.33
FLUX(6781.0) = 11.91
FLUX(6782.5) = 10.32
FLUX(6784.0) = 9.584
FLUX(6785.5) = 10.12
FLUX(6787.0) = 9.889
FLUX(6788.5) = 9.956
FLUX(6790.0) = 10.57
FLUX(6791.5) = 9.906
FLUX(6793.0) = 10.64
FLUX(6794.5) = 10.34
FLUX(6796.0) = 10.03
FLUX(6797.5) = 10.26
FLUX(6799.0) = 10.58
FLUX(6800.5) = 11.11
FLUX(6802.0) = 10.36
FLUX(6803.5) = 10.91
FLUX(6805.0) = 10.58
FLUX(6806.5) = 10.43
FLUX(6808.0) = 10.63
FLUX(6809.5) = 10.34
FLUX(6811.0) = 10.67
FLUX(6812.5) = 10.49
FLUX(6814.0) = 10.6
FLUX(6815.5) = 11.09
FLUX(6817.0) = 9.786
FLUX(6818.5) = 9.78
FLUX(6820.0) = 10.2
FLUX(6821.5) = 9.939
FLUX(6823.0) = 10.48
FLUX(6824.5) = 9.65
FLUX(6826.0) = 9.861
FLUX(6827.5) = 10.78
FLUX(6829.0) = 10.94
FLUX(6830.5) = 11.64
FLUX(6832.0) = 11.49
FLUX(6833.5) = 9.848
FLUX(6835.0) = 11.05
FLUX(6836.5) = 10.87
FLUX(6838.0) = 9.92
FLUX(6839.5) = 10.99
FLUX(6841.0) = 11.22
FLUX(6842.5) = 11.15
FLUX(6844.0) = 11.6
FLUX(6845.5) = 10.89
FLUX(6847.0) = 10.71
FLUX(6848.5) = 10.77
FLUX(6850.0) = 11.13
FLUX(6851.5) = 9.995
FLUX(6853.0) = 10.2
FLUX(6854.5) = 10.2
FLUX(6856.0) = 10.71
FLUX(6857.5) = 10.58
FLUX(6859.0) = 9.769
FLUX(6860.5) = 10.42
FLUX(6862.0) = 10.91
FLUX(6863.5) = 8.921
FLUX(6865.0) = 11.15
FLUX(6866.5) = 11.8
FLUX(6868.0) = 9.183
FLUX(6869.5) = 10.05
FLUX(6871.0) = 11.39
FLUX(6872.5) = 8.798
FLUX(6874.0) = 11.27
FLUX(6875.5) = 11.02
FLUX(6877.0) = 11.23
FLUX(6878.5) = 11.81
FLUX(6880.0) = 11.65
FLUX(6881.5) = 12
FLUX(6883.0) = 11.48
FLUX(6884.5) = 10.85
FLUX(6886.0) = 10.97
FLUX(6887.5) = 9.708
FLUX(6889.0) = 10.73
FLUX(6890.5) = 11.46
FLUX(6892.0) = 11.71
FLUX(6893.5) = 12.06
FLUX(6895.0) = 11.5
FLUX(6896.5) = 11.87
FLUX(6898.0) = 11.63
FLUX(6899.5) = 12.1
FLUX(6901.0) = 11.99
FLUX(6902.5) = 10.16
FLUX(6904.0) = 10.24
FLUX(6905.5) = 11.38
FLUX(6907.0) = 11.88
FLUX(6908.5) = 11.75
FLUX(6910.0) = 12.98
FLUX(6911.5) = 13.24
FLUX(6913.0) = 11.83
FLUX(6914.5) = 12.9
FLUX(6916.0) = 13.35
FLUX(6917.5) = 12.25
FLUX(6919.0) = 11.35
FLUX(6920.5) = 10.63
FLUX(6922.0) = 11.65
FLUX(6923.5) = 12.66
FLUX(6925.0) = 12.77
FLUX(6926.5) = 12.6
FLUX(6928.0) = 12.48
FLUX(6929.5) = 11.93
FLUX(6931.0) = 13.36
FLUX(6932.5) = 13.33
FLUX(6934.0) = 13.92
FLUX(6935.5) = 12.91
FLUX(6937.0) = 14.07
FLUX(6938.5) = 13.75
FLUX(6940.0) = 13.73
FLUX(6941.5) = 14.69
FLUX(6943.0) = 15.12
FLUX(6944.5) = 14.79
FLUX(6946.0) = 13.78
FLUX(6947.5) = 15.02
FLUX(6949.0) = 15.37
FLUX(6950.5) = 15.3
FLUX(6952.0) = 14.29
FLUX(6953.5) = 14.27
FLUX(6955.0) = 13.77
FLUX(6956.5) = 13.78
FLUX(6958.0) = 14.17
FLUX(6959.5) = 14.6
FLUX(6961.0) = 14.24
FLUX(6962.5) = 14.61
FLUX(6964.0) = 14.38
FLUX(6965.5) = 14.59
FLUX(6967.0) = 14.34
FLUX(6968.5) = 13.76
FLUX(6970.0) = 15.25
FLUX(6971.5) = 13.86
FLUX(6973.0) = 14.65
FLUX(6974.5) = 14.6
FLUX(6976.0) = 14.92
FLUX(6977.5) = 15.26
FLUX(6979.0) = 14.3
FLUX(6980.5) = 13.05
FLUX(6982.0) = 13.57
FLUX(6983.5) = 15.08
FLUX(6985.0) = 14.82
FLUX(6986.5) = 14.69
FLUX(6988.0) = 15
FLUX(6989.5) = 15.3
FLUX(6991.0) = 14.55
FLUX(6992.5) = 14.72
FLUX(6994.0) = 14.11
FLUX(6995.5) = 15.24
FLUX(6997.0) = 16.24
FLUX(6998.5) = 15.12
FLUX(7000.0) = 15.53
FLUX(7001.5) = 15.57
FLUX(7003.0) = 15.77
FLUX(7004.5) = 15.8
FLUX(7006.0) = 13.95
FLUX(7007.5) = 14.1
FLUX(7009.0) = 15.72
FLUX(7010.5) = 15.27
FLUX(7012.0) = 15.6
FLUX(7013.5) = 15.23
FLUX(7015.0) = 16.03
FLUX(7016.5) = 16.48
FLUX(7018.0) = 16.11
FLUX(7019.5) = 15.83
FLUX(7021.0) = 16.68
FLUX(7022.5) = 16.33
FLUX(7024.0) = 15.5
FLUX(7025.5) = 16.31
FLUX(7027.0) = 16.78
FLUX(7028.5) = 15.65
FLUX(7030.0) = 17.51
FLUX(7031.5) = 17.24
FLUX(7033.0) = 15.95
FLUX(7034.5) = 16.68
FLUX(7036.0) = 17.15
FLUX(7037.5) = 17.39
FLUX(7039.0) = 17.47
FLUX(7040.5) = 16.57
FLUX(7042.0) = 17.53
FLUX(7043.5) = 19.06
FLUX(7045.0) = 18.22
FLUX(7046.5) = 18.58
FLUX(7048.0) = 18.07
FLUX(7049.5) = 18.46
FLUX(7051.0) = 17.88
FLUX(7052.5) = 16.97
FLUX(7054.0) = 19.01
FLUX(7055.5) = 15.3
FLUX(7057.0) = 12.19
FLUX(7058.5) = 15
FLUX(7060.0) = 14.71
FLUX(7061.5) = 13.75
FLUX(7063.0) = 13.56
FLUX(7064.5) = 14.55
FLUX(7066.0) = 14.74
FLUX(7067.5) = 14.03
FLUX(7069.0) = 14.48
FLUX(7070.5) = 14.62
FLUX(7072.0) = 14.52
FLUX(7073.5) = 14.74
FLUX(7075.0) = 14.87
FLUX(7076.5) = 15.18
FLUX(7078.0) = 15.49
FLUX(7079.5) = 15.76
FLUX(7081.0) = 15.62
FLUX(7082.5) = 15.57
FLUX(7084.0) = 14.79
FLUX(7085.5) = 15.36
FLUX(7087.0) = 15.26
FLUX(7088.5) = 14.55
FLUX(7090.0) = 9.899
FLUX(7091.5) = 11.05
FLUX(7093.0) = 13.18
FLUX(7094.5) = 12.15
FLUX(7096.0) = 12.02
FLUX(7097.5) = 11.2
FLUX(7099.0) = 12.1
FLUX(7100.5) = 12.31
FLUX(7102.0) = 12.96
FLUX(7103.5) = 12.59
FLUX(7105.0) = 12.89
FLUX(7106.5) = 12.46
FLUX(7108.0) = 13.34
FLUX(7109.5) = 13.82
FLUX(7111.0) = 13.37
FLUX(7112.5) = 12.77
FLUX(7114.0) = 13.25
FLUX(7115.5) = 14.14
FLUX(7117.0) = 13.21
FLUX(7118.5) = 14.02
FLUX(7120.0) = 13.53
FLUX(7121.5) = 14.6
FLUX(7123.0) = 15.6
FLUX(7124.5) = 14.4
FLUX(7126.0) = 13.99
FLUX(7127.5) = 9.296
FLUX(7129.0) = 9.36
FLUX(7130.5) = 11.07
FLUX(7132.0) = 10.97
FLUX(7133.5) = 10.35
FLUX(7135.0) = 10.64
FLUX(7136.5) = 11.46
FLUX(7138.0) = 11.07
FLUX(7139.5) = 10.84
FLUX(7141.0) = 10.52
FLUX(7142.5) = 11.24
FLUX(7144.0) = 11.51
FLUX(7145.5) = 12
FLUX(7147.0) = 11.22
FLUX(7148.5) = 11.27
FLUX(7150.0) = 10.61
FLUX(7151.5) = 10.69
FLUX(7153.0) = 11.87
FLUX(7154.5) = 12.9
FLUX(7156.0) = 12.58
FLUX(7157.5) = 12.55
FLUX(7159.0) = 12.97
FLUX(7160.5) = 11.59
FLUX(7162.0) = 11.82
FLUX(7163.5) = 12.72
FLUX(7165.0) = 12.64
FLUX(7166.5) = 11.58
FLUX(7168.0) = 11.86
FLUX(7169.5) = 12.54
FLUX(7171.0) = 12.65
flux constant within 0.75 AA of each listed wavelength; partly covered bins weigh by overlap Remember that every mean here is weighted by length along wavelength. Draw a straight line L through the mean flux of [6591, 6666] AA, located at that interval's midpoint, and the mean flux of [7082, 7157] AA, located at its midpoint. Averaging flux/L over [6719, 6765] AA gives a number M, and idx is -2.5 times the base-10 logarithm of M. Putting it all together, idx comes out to 0.265 mag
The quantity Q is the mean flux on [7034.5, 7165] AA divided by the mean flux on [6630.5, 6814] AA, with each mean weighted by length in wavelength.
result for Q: 1.21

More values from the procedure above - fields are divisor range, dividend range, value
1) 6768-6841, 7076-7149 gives 1.21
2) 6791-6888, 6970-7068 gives 1.48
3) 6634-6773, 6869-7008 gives 1.15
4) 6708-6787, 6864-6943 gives 1.12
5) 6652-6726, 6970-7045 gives 1.35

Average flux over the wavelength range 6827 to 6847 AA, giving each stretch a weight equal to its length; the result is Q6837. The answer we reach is 10.9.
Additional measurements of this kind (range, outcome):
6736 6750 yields 10.8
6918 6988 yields 13.9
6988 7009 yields 15.1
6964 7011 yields 14.8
